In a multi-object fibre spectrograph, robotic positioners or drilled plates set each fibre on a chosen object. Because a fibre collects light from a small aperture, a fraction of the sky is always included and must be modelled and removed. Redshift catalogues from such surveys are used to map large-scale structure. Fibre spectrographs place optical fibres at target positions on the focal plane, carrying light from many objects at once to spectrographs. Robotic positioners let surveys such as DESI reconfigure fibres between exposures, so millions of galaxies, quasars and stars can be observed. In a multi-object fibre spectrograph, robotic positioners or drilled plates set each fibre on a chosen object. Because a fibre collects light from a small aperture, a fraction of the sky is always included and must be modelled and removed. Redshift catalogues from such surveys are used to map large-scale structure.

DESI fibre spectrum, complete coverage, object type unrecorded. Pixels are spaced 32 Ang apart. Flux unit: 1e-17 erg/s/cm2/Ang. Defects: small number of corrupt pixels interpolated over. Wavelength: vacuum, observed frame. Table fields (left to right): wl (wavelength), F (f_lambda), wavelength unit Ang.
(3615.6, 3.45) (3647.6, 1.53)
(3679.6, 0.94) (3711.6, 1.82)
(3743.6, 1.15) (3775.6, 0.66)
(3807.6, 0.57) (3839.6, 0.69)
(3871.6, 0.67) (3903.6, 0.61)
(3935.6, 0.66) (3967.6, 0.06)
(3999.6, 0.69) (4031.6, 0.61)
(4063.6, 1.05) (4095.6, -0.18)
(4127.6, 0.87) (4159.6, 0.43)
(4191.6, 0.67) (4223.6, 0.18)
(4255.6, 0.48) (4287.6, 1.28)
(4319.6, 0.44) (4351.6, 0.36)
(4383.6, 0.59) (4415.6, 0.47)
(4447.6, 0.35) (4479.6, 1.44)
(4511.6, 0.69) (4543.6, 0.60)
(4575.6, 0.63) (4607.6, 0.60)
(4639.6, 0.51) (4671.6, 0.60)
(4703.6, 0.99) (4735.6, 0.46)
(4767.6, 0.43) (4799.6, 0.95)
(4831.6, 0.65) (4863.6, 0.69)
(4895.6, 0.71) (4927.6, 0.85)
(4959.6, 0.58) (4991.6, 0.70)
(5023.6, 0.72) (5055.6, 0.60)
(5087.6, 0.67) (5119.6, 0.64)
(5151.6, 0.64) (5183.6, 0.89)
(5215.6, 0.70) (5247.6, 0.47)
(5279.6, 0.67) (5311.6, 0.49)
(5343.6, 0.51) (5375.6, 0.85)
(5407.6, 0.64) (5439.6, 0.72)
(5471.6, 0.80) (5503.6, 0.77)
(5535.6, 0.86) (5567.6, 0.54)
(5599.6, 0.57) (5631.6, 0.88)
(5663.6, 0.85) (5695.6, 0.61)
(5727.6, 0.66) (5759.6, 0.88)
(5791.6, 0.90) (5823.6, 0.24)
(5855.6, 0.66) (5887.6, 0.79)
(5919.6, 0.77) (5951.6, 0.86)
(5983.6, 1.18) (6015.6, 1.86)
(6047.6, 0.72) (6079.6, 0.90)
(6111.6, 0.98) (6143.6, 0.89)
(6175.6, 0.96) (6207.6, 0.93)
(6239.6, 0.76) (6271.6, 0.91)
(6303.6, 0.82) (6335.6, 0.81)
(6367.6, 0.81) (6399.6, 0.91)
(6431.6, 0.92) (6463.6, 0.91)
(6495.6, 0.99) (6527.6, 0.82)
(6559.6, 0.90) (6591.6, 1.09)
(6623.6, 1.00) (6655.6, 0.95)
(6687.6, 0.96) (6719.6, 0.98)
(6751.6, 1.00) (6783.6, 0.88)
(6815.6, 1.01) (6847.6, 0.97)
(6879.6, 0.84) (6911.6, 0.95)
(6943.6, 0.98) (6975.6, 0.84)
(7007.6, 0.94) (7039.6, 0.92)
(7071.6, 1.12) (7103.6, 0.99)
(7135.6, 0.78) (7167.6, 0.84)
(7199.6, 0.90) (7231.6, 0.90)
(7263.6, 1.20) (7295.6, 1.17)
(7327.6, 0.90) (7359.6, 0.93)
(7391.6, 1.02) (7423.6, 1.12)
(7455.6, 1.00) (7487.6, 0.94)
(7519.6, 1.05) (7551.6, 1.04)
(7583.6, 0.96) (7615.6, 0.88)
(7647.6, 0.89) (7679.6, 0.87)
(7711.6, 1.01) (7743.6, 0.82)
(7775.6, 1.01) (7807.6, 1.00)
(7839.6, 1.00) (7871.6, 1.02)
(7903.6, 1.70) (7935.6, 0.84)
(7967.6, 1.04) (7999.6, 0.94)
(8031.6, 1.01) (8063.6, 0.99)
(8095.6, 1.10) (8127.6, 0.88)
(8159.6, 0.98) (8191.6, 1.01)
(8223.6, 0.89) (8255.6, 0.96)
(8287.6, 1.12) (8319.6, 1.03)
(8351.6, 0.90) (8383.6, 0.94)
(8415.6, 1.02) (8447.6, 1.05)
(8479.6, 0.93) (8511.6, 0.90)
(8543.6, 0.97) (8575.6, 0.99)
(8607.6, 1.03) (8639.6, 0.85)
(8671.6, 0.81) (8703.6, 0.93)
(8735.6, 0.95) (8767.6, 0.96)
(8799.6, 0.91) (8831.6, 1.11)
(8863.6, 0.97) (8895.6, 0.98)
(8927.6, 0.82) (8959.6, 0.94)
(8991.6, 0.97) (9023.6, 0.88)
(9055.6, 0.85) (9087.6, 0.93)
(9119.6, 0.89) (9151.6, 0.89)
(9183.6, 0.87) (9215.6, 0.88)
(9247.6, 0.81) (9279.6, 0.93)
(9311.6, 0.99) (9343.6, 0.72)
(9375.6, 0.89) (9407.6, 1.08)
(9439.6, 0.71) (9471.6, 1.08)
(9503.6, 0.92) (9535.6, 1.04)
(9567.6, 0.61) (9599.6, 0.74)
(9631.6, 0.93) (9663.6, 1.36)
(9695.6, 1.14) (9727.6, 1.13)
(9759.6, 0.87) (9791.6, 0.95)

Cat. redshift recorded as 0.204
